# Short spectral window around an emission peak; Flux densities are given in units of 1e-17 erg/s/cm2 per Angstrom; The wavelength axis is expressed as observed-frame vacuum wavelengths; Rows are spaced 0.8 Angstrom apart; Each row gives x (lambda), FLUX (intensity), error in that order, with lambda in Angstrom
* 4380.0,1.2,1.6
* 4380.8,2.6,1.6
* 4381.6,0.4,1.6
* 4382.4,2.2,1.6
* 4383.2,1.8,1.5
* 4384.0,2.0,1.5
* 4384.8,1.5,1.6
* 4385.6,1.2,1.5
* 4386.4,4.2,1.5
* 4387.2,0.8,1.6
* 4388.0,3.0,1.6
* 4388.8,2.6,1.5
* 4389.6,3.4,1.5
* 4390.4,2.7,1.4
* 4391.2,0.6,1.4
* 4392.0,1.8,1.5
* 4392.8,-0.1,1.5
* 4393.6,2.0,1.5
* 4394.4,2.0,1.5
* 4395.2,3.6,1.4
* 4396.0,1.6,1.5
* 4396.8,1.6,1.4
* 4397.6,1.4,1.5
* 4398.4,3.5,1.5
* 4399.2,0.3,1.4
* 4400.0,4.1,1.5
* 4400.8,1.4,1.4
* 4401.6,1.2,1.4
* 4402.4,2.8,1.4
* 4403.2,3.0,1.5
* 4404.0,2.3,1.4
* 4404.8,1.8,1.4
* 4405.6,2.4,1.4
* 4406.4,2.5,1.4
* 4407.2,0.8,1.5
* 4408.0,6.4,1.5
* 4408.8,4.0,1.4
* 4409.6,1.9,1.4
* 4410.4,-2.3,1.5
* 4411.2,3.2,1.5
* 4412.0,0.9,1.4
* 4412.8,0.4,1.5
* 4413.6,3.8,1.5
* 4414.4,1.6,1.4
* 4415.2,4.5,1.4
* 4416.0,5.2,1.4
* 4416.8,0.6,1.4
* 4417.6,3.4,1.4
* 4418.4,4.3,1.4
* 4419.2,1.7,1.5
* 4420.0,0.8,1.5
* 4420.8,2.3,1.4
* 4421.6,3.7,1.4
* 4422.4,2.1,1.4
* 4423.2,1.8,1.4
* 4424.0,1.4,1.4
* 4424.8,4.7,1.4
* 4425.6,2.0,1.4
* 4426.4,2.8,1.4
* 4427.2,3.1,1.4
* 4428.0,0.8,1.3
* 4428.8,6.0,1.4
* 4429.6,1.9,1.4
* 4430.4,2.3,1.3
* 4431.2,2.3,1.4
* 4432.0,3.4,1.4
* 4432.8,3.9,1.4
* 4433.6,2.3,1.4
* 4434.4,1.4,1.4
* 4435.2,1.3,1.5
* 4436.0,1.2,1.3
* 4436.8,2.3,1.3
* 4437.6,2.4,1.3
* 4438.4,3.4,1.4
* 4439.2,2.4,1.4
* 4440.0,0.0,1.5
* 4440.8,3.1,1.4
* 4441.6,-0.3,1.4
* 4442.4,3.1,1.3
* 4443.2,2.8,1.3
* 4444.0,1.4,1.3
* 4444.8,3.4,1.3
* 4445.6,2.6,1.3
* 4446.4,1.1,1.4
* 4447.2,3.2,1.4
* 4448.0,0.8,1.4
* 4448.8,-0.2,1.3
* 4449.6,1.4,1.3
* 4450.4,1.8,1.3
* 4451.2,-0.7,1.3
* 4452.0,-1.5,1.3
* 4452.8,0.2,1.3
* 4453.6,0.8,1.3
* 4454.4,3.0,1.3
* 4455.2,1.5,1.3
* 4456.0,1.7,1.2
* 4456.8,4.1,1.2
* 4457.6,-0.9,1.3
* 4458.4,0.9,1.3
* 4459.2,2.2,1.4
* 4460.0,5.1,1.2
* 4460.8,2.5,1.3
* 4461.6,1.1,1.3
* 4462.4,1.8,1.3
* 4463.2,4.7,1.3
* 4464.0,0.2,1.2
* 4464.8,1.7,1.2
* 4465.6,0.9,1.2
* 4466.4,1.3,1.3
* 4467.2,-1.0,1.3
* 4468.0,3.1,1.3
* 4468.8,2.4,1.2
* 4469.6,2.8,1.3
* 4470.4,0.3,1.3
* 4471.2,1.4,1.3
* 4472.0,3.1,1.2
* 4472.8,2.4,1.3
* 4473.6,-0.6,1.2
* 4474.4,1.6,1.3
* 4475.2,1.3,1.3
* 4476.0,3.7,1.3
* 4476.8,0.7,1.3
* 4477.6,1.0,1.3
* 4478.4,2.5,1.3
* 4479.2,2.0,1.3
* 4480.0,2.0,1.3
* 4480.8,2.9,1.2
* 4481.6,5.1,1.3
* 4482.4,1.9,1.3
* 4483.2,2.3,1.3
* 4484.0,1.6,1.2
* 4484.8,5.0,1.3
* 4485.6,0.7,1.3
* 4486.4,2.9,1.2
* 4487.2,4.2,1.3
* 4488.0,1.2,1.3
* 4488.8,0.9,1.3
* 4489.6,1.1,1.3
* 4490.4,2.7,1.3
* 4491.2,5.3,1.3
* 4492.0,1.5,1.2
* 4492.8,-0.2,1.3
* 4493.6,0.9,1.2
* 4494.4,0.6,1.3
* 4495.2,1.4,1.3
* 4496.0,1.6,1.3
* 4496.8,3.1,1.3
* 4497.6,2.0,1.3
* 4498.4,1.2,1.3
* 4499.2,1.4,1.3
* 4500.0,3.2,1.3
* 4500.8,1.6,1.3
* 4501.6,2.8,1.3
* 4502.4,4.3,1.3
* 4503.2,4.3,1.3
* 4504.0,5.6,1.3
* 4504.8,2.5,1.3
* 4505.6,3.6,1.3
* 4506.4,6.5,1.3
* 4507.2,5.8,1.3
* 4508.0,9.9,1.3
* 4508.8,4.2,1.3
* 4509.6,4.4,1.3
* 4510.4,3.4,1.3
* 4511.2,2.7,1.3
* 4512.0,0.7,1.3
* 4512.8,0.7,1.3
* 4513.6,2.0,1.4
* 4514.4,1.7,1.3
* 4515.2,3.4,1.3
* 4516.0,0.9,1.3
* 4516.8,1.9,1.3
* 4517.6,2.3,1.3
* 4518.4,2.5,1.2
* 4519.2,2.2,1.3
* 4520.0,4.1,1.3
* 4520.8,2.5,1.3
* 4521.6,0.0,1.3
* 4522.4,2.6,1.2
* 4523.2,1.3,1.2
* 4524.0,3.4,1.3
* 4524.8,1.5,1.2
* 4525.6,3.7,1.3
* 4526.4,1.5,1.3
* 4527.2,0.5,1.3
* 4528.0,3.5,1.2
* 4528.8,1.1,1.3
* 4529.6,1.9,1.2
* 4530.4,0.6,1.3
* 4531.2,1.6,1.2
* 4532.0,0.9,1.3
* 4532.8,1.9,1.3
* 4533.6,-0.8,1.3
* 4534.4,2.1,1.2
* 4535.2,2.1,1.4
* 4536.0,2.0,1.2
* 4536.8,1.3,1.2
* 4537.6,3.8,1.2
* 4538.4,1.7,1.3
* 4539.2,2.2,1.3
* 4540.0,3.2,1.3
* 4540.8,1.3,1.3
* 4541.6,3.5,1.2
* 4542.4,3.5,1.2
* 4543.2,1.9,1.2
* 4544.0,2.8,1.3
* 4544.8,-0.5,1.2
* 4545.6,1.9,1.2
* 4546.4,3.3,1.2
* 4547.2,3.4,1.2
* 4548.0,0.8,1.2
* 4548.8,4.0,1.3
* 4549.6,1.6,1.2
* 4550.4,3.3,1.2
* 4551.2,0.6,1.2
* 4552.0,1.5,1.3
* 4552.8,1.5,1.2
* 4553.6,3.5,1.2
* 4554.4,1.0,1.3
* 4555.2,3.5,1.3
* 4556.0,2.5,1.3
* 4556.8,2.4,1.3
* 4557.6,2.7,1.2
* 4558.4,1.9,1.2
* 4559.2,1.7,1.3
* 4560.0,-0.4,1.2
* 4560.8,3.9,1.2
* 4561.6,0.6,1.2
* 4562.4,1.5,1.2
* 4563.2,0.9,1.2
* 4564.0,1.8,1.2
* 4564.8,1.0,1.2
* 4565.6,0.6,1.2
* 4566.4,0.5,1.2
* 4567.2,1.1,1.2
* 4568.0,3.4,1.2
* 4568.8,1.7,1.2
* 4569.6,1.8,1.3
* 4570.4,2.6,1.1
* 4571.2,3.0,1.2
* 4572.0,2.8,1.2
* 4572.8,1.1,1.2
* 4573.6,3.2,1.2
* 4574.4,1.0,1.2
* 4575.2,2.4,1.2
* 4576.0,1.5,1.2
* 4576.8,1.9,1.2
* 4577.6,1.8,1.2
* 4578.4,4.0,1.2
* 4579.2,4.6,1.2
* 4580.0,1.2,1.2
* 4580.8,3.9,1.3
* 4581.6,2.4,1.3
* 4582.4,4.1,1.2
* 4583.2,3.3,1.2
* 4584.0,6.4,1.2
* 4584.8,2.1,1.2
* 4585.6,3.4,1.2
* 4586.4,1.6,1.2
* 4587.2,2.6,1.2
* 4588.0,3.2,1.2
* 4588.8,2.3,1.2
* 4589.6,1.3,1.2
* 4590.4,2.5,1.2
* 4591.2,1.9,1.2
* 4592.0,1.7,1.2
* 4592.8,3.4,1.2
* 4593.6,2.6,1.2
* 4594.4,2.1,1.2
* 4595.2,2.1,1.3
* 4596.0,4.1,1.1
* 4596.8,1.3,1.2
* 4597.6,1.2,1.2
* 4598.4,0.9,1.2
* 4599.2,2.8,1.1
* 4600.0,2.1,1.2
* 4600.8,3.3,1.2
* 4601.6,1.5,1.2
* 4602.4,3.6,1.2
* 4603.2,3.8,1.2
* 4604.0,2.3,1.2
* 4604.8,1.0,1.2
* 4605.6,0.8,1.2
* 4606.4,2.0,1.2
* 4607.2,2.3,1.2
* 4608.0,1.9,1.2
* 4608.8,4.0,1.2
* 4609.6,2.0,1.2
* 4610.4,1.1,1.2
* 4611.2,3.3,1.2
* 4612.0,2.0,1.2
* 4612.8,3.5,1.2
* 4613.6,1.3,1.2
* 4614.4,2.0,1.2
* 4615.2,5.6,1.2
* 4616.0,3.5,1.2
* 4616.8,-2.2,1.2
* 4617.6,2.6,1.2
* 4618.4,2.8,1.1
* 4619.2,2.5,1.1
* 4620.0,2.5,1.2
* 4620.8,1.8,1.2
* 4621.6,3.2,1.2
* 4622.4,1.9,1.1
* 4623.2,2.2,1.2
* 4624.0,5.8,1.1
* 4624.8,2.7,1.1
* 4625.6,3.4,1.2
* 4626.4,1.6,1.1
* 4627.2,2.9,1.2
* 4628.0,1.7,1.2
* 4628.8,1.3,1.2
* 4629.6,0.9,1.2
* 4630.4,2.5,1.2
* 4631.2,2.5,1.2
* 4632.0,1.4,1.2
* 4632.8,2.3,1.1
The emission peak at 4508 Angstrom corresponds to [O II]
